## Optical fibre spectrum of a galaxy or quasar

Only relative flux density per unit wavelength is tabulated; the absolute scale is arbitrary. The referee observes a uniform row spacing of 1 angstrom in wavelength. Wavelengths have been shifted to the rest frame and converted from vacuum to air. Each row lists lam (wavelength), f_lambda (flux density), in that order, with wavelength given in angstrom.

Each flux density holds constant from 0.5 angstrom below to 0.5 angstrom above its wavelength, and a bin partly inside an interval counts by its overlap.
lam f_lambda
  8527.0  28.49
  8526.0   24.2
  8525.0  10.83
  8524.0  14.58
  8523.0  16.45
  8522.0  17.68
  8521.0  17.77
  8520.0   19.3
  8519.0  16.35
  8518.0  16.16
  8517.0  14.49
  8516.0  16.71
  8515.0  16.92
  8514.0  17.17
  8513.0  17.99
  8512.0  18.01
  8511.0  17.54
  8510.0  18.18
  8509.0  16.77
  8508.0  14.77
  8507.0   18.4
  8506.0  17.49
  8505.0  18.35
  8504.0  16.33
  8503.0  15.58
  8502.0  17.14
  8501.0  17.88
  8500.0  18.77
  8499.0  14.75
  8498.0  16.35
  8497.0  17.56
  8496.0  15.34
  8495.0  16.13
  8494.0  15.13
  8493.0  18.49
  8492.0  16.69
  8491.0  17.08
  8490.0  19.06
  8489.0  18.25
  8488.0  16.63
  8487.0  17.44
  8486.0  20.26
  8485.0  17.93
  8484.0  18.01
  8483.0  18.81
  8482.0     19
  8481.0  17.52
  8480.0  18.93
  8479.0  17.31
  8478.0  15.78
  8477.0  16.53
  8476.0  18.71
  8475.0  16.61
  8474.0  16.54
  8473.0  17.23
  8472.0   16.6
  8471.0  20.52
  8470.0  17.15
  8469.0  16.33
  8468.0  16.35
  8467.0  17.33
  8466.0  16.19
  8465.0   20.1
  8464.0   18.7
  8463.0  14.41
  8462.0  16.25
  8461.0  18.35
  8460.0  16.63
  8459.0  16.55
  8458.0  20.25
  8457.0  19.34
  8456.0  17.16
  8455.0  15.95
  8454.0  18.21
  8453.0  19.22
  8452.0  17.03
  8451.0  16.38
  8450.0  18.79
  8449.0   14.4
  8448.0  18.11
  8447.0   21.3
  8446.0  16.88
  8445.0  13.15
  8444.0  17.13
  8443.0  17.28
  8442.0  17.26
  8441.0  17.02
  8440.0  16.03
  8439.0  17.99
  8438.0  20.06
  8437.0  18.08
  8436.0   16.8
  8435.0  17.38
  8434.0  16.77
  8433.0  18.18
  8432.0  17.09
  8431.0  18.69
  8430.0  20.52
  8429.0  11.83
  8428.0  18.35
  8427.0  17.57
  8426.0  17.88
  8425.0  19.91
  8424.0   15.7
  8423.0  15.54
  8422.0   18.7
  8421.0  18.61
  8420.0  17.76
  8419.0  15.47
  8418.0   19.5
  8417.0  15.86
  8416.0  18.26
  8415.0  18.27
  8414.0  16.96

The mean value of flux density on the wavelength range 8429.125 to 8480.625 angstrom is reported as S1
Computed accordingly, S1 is 17.4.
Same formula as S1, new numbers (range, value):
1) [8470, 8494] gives 17.8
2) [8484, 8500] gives 17.2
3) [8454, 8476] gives 17.4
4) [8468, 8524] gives 17.3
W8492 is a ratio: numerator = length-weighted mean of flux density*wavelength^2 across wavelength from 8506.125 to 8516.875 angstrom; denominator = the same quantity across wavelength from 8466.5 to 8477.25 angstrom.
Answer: 1.00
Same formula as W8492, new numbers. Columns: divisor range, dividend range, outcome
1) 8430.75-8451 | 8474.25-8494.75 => 1.03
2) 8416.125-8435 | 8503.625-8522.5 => 1.00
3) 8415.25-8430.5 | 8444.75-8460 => 1.01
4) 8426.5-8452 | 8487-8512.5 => 1.00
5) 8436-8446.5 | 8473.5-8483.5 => 1.04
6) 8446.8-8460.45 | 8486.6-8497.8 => 0.97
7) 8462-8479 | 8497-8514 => 1.01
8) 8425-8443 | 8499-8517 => 0.99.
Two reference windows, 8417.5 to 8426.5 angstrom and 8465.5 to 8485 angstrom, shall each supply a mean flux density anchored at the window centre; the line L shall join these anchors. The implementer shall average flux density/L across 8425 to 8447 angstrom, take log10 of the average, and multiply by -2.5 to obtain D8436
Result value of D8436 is 0.014 mag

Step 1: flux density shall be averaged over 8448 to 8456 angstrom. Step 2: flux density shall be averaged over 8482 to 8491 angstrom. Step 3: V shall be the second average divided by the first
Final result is 1.06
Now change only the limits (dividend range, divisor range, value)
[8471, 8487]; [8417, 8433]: 1.02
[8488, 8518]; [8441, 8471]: 0.98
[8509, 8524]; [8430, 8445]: 0.98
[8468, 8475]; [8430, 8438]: 0.96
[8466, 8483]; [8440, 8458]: 1.00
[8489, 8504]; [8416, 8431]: 0.97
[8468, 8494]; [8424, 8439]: 1.00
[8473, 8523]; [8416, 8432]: 0.99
